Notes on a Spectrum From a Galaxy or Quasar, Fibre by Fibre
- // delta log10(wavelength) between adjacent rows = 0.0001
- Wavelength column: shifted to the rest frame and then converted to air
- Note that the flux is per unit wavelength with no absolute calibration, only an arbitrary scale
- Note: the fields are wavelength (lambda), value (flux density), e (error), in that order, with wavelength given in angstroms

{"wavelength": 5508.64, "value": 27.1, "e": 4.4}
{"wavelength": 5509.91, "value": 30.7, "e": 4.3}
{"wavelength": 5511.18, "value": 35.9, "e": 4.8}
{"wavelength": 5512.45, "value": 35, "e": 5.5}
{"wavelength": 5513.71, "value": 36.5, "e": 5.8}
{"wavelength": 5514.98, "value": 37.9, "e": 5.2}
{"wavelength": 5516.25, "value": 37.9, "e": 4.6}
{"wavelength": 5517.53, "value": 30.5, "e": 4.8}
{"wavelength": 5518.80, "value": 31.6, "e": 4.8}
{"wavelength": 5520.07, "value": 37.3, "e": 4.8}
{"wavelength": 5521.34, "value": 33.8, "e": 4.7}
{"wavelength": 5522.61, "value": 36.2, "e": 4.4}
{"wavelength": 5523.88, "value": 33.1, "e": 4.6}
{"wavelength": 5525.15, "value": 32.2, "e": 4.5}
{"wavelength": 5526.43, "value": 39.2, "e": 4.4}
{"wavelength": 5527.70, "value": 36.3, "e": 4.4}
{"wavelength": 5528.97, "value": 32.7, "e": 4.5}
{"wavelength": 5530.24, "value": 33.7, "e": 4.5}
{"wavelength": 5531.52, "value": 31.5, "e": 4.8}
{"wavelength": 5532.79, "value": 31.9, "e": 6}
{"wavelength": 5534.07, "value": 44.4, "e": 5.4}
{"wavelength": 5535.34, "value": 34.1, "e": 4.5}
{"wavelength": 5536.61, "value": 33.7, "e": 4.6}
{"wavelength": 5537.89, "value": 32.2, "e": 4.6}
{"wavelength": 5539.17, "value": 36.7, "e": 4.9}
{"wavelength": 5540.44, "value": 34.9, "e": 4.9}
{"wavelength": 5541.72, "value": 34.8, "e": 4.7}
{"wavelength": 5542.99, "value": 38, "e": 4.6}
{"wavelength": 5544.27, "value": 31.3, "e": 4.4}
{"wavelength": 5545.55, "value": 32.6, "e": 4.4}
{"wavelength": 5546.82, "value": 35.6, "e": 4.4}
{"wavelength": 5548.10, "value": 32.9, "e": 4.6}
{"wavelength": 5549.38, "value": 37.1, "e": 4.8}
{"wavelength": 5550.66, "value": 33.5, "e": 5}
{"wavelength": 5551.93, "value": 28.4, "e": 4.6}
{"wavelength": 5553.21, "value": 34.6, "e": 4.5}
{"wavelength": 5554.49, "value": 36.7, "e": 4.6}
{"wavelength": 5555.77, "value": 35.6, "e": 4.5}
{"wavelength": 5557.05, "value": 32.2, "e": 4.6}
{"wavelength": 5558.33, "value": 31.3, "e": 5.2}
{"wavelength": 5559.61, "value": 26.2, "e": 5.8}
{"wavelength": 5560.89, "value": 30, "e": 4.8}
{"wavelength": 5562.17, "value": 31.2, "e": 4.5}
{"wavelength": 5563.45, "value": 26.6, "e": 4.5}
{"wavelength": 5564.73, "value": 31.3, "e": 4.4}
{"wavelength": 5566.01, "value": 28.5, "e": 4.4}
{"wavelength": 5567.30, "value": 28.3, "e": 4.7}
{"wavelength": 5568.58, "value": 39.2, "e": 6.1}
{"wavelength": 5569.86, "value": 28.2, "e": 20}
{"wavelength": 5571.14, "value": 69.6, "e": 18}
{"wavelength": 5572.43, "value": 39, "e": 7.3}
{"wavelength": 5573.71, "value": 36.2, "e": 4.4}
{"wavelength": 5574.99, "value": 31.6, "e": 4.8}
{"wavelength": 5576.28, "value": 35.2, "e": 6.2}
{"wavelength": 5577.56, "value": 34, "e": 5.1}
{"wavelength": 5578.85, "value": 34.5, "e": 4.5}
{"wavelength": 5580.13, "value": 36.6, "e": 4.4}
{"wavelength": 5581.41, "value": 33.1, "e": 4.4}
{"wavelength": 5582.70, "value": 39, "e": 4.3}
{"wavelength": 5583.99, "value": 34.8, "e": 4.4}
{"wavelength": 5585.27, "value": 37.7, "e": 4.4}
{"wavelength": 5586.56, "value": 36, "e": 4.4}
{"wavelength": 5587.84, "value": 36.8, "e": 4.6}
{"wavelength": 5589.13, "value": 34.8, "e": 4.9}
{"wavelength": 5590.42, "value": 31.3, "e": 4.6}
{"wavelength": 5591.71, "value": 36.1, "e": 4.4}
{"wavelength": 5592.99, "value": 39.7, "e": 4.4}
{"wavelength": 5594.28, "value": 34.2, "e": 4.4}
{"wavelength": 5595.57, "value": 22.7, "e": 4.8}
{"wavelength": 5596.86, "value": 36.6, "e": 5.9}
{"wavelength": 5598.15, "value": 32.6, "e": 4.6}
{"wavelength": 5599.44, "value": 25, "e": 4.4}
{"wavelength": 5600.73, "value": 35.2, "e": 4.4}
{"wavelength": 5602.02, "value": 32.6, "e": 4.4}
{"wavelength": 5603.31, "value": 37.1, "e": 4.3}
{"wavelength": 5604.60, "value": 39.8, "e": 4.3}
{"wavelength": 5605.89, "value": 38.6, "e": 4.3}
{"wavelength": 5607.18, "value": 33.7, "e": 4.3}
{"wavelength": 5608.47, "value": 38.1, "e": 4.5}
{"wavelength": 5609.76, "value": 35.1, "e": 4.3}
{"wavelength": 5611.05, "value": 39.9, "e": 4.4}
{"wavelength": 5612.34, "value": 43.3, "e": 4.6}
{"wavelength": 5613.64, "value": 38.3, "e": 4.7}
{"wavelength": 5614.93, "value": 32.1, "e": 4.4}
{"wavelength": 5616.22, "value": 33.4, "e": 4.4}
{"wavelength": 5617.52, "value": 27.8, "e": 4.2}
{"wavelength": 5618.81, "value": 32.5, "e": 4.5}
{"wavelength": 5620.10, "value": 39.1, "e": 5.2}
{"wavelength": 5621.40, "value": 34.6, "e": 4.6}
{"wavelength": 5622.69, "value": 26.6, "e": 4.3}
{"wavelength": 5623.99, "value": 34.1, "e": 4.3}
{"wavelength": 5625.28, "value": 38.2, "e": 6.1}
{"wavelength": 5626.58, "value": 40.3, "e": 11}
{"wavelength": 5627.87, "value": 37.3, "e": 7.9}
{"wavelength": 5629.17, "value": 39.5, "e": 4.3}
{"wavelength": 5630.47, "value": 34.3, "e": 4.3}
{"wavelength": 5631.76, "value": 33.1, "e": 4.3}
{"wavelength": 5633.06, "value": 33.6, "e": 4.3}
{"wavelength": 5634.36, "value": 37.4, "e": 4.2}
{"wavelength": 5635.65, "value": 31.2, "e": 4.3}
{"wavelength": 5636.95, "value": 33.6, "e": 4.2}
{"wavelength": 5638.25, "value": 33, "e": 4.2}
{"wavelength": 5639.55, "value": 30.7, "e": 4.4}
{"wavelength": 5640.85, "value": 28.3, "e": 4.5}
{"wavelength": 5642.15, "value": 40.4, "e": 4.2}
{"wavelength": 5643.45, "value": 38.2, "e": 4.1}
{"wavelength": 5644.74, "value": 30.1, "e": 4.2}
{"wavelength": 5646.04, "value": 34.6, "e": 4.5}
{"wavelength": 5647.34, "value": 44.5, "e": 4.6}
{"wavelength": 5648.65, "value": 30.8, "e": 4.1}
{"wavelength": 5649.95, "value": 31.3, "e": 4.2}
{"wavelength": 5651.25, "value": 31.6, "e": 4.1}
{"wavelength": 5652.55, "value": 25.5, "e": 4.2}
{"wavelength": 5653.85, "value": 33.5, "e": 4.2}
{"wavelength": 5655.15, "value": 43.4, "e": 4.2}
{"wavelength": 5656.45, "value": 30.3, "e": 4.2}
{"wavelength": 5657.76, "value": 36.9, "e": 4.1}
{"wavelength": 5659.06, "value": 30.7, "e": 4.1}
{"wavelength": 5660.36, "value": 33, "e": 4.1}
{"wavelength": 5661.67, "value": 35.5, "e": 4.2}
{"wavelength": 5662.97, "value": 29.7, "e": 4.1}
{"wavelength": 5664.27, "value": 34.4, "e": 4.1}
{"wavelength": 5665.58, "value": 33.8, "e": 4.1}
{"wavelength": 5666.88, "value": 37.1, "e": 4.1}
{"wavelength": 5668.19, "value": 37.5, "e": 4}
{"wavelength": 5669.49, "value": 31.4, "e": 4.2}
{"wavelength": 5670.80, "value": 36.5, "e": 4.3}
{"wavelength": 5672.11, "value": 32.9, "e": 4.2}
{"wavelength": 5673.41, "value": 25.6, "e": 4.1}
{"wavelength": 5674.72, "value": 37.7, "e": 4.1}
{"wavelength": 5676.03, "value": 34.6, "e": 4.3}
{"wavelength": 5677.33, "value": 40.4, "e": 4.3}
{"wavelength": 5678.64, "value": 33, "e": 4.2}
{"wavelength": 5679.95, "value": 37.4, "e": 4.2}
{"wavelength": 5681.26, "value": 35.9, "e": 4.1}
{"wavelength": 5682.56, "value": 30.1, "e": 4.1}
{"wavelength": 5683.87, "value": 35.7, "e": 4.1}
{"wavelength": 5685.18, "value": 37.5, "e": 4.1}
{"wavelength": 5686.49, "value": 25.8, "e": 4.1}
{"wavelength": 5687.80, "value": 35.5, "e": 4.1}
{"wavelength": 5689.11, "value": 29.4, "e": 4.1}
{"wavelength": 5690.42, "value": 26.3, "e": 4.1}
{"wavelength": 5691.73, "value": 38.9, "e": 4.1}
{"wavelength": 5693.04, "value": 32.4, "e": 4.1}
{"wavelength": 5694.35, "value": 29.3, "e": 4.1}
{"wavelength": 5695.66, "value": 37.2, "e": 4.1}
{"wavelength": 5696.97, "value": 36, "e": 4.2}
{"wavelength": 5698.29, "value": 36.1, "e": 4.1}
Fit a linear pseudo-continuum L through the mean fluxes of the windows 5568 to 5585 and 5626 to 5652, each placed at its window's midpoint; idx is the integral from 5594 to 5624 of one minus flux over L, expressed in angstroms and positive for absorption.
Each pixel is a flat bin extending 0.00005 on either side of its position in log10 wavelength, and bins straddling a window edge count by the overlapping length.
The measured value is 1.5 angstroms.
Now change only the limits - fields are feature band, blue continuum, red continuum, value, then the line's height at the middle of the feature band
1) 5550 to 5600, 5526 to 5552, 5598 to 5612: 1.5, 35.1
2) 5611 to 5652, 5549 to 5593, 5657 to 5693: -0.7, 34.1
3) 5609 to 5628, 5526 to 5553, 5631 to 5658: -0.8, 34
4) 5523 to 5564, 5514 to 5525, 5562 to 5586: 1.7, 35.1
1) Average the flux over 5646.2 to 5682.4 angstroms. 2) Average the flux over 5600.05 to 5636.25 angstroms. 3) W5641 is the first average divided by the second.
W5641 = 1.0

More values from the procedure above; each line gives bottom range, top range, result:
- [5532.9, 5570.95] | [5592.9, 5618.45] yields 1.03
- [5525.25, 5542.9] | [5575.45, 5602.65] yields 0.97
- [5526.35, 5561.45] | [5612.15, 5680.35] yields 1.01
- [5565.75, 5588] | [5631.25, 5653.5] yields 0.91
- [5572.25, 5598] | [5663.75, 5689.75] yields 0.98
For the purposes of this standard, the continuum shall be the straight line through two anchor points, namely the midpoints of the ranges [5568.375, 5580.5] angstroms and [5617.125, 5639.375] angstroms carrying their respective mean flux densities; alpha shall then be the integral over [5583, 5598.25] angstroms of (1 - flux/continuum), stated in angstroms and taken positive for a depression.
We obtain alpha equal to 1.1 angstroms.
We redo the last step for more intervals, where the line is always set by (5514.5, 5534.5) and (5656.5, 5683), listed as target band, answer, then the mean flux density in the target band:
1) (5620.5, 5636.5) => -0.3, 35.1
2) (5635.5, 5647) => 0.2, 33.7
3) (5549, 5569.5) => 1.7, 31.8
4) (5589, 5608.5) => 0.2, 34.1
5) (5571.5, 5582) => -0.4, 36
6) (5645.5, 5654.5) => 0.3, 33.1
